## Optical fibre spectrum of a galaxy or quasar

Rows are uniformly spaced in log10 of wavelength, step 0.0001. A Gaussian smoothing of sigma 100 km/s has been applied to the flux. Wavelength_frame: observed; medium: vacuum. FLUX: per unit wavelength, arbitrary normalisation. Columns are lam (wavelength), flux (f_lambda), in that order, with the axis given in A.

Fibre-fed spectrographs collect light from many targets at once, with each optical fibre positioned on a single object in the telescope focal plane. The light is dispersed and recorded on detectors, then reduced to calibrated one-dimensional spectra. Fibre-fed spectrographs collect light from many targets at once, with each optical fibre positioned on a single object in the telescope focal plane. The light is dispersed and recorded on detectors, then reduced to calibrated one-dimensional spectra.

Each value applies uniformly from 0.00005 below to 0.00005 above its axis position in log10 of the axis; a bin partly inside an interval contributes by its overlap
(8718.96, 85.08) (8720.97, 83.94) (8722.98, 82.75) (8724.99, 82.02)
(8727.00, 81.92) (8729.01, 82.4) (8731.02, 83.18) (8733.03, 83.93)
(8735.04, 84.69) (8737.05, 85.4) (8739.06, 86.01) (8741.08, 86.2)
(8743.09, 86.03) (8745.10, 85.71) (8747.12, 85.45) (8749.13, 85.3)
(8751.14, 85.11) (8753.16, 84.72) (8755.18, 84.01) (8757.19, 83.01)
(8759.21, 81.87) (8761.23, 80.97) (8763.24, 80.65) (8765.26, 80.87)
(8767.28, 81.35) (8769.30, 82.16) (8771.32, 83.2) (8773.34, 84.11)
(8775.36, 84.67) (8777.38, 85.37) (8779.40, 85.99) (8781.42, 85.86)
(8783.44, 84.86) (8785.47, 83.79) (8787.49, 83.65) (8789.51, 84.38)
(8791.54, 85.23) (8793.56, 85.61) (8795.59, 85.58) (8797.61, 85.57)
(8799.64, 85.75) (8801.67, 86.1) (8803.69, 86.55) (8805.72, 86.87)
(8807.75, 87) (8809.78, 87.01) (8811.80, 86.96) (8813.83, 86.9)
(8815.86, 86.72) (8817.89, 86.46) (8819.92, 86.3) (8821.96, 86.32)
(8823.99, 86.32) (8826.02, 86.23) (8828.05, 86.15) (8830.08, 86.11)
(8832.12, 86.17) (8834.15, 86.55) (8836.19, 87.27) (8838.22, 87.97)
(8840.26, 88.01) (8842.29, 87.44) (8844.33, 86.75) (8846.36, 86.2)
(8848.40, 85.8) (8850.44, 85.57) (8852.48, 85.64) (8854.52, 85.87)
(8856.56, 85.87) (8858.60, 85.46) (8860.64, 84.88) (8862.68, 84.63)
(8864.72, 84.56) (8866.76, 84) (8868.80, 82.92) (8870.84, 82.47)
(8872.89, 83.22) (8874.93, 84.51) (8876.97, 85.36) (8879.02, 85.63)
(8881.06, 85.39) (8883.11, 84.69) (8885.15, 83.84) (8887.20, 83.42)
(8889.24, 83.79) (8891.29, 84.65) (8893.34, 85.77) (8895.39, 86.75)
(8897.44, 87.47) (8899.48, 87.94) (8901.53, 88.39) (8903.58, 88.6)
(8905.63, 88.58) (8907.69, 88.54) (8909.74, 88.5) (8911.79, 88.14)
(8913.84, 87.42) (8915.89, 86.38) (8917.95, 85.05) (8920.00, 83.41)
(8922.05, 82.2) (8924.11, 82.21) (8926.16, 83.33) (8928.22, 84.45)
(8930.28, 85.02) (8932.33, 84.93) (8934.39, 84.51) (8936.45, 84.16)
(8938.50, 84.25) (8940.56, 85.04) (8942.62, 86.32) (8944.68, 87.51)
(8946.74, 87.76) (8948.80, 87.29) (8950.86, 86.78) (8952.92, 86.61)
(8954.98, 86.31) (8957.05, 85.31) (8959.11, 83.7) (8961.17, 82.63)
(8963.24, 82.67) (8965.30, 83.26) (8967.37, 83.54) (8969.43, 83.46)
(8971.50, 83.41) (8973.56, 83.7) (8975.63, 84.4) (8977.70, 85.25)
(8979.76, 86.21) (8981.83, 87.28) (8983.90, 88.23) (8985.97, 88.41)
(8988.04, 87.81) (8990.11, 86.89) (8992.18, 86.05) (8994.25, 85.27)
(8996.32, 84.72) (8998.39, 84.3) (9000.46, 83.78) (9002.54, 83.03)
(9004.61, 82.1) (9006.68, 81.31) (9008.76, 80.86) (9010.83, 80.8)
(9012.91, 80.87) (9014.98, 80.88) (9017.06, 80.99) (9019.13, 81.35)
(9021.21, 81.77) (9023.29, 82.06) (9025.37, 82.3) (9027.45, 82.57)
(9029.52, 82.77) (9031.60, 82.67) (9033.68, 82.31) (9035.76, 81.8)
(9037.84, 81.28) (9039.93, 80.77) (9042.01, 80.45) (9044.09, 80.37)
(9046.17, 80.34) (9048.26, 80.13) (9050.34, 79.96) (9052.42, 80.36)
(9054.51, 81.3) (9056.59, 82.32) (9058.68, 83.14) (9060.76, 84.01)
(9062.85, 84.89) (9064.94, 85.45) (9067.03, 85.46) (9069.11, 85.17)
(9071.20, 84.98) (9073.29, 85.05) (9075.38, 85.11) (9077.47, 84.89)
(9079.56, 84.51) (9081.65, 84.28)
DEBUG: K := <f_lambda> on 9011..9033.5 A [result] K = 81.8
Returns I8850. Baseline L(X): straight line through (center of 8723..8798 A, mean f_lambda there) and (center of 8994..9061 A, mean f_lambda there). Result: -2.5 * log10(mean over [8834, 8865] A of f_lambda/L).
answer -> -0.04 mag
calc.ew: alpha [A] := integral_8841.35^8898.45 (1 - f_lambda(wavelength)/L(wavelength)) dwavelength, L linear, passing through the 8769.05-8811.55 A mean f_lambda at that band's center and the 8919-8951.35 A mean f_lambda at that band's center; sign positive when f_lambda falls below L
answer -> 0.01 A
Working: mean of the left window 85.3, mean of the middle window 85.1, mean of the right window 84.9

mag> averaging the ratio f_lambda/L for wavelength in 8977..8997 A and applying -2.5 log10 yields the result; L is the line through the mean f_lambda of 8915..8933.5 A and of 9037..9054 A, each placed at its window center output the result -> -0.06 mag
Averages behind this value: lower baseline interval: 84.1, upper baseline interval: 80.4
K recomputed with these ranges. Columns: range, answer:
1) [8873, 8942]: 85.5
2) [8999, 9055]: 81.5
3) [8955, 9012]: 84.4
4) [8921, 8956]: 85.2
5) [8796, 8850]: 86.6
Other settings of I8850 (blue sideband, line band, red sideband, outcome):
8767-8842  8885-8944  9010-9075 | -0.019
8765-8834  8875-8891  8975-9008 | 0.010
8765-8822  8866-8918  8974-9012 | -0.011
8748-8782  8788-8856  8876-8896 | -0.028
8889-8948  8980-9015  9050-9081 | 0.005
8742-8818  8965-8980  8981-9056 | -0.013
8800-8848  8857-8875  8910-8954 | 0.027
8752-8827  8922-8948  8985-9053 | -0.020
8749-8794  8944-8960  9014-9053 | -0.056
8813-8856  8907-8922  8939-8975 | -0.012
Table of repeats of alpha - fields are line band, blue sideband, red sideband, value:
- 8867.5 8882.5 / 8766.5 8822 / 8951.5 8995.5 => 0.2 A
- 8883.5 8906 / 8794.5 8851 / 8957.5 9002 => -0.1 A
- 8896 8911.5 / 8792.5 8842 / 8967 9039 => -0.6 A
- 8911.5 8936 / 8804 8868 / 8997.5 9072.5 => -0.1 A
